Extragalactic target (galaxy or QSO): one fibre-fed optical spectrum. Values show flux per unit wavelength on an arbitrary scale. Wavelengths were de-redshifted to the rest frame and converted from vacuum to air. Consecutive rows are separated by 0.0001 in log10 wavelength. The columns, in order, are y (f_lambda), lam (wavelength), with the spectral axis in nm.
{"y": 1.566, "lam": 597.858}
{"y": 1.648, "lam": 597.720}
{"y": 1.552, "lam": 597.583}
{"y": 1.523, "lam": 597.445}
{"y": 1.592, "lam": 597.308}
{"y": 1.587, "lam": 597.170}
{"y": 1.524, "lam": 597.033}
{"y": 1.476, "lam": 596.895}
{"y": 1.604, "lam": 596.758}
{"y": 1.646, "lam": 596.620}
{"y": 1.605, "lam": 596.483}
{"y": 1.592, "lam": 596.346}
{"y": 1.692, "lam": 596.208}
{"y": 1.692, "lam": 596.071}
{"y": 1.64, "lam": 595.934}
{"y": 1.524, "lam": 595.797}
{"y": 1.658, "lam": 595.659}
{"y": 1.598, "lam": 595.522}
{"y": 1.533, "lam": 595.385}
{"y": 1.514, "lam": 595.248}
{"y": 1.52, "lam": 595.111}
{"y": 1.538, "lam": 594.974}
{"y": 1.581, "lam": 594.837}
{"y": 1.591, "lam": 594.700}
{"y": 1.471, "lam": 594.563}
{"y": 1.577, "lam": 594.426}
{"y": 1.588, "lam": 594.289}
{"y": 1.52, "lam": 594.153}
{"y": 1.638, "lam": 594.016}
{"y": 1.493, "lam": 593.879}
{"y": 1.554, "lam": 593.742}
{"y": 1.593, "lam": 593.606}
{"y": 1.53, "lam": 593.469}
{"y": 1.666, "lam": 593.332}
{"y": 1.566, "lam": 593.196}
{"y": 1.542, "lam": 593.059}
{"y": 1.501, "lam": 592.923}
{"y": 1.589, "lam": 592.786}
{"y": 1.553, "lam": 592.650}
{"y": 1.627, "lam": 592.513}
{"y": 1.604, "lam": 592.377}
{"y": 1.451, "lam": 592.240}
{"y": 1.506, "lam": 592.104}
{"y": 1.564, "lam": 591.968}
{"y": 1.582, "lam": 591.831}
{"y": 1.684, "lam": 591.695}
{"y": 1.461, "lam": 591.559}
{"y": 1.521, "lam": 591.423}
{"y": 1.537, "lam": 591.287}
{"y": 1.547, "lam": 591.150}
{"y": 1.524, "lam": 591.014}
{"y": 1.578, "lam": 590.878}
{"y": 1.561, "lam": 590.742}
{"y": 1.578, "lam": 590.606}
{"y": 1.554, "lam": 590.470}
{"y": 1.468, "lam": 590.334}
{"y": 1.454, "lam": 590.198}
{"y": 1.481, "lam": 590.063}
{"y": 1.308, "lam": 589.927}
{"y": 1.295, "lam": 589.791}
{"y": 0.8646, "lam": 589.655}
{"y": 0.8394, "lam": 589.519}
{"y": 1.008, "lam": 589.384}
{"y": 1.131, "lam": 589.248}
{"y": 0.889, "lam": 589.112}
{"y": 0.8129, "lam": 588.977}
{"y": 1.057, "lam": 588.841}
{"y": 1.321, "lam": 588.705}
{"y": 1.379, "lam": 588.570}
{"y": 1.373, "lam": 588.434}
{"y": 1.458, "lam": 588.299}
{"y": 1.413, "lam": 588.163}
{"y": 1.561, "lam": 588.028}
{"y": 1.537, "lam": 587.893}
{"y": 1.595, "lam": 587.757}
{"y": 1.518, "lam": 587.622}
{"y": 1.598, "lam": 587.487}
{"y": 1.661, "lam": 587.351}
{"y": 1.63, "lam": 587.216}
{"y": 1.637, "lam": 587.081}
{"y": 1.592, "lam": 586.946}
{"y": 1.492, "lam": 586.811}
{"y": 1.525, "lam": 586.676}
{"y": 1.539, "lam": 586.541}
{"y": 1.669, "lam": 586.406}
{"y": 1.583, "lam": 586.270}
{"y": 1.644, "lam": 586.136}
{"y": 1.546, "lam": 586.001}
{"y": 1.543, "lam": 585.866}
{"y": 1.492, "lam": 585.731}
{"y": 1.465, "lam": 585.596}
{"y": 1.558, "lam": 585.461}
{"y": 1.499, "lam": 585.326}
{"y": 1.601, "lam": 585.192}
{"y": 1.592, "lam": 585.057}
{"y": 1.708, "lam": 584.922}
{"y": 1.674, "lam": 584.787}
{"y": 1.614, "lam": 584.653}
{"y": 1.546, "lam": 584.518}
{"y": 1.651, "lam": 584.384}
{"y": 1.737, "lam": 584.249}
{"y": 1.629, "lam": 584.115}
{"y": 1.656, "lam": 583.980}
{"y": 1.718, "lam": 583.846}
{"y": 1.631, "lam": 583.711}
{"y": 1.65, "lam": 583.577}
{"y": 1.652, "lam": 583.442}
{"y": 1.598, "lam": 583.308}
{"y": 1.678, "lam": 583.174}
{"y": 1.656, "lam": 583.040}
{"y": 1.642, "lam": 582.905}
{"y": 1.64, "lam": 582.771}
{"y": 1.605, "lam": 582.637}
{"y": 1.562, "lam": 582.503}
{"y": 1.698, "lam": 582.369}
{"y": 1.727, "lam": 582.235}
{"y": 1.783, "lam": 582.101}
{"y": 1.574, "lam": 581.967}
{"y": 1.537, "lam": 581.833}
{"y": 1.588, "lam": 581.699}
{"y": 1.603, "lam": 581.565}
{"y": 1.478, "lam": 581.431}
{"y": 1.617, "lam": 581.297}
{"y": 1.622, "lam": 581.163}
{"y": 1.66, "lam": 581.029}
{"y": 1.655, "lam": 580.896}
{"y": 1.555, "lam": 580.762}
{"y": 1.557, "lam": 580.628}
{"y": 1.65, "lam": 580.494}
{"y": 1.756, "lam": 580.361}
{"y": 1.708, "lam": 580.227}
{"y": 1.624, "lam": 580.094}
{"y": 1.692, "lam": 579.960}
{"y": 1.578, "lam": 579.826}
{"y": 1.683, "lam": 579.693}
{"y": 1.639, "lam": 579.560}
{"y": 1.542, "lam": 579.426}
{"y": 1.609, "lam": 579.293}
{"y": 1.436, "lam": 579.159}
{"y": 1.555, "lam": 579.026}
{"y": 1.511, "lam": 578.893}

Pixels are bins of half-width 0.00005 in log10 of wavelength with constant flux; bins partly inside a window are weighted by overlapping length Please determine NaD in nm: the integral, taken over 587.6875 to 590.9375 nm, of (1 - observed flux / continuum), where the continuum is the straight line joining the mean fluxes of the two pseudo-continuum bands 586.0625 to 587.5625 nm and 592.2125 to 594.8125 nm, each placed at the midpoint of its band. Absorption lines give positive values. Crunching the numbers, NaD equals 0.56 nm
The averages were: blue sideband 1.6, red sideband 1.56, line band 1.31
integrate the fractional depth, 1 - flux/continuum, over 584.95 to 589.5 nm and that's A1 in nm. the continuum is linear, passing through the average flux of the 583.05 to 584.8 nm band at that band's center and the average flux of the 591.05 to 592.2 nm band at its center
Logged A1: 0.452 nm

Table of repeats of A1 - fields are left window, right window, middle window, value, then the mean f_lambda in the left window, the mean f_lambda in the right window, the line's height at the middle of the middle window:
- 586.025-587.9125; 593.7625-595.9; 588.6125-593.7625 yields 0.50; 1.59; 1.56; 1.57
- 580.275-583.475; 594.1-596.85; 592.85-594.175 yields 0.02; 1.63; 1.58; 1.59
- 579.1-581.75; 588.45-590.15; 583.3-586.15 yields -0.48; 1.61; 1.13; 1.38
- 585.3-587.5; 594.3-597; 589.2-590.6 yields 0.28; 1.57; 1.58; 1.57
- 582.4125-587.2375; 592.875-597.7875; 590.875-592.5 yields 0.04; 1.61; 1.57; 1.59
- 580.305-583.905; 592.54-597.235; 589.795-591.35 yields 0.09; 1.63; 1.57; 1.59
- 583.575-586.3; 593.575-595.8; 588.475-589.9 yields 0.46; 1.61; 1.56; 1.59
